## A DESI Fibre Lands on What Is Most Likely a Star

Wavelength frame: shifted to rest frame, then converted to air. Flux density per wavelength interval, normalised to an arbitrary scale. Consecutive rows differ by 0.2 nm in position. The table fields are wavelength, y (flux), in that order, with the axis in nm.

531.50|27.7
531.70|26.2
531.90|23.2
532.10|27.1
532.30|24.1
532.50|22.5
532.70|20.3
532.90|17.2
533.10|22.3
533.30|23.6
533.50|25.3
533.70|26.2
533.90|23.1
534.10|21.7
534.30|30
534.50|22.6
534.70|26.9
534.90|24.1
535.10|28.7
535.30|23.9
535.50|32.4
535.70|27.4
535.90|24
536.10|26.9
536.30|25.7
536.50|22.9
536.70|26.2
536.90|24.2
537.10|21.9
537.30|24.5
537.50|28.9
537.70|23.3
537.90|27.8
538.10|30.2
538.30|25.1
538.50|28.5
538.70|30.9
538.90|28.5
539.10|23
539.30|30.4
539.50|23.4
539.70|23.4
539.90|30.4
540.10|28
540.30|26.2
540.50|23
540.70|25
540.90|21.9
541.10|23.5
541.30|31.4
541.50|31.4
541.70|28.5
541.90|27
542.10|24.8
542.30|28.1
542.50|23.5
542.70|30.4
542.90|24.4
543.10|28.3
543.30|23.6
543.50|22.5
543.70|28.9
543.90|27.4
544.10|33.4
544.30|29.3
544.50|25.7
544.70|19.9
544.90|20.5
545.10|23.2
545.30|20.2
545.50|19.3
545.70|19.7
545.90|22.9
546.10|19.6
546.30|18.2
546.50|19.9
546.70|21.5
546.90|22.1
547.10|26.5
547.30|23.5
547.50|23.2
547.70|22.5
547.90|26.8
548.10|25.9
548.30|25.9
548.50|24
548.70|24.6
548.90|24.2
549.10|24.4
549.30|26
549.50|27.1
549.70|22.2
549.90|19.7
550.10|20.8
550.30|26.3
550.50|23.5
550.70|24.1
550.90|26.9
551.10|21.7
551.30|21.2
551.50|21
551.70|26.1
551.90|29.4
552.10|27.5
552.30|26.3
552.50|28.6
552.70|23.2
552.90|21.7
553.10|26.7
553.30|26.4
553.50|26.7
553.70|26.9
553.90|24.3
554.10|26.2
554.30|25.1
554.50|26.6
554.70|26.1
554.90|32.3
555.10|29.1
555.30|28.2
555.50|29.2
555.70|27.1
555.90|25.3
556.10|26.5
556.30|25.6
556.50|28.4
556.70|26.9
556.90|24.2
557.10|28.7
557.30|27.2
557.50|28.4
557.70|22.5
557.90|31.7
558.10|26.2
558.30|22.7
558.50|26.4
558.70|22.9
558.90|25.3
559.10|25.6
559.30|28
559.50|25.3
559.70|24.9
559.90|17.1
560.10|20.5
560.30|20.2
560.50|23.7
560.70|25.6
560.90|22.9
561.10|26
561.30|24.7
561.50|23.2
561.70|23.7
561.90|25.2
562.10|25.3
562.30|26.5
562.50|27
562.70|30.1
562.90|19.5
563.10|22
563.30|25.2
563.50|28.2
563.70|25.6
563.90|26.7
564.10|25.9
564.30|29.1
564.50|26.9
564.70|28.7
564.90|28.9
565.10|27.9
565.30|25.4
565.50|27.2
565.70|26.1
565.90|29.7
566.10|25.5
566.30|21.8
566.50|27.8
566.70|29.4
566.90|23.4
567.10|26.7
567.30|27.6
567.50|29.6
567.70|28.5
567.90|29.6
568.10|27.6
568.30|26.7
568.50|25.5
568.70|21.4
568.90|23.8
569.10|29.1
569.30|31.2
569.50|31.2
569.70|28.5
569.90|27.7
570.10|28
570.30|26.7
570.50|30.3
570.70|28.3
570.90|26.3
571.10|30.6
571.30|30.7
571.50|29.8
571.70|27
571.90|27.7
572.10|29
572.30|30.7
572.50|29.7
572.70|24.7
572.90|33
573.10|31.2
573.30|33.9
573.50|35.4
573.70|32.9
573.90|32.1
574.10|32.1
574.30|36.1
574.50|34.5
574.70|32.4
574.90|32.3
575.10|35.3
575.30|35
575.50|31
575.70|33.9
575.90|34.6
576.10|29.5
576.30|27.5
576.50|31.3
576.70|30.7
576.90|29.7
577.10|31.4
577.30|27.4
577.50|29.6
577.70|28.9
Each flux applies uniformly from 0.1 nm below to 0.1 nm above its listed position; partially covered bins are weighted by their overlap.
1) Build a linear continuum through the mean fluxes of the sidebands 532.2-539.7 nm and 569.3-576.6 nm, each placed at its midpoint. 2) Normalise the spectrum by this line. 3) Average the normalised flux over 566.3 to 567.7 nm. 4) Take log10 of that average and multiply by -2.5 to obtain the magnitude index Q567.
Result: 0.11 mag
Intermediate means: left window 25.3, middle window 27.1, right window 30.9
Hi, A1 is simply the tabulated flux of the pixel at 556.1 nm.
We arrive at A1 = 26.5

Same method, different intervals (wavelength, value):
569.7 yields 28.5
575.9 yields 34.6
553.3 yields 26.4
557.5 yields 28.4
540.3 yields 26.2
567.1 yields 26.7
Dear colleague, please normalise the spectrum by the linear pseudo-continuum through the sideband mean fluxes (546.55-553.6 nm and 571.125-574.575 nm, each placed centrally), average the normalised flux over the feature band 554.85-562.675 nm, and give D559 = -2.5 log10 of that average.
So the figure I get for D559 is 0.06 mag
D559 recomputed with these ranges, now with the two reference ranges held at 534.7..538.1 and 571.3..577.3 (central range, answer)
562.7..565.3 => 0.14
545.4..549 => 0.21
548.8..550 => 0.16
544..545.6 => 0.14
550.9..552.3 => 0.14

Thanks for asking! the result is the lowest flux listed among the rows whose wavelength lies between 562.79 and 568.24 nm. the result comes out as 19.5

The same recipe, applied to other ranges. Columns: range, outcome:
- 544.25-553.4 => 18.2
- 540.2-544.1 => 21.9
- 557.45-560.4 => 17.1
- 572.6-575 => 24.7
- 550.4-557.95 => 21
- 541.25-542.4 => 24.8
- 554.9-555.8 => 27.1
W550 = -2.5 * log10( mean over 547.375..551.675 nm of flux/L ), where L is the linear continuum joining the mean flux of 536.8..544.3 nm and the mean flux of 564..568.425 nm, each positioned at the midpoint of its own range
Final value 0.13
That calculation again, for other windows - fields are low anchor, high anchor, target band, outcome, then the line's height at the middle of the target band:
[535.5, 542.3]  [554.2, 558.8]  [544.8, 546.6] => 0.288 mag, 26.6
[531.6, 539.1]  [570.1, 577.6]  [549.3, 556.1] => 0.092 mag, 27.8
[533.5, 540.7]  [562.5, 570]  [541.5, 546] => 0.045 mag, 26.3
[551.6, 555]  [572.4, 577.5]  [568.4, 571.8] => 0.098 mag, 30.7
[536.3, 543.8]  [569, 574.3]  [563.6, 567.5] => 0.092 mag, 29.3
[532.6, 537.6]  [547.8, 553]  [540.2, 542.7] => -0.069 mag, 24.7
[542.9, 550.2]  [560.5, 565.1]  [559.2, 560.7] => 0.108 mag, 25.4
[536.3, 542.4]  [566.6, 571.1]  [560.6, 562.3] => 0.111 mag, 27.3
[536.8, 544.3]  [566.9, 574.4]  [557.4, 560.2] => 0.137 mag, 28.2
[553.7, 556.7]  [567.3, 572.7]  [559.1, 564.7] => 0.114 mag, 27.6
